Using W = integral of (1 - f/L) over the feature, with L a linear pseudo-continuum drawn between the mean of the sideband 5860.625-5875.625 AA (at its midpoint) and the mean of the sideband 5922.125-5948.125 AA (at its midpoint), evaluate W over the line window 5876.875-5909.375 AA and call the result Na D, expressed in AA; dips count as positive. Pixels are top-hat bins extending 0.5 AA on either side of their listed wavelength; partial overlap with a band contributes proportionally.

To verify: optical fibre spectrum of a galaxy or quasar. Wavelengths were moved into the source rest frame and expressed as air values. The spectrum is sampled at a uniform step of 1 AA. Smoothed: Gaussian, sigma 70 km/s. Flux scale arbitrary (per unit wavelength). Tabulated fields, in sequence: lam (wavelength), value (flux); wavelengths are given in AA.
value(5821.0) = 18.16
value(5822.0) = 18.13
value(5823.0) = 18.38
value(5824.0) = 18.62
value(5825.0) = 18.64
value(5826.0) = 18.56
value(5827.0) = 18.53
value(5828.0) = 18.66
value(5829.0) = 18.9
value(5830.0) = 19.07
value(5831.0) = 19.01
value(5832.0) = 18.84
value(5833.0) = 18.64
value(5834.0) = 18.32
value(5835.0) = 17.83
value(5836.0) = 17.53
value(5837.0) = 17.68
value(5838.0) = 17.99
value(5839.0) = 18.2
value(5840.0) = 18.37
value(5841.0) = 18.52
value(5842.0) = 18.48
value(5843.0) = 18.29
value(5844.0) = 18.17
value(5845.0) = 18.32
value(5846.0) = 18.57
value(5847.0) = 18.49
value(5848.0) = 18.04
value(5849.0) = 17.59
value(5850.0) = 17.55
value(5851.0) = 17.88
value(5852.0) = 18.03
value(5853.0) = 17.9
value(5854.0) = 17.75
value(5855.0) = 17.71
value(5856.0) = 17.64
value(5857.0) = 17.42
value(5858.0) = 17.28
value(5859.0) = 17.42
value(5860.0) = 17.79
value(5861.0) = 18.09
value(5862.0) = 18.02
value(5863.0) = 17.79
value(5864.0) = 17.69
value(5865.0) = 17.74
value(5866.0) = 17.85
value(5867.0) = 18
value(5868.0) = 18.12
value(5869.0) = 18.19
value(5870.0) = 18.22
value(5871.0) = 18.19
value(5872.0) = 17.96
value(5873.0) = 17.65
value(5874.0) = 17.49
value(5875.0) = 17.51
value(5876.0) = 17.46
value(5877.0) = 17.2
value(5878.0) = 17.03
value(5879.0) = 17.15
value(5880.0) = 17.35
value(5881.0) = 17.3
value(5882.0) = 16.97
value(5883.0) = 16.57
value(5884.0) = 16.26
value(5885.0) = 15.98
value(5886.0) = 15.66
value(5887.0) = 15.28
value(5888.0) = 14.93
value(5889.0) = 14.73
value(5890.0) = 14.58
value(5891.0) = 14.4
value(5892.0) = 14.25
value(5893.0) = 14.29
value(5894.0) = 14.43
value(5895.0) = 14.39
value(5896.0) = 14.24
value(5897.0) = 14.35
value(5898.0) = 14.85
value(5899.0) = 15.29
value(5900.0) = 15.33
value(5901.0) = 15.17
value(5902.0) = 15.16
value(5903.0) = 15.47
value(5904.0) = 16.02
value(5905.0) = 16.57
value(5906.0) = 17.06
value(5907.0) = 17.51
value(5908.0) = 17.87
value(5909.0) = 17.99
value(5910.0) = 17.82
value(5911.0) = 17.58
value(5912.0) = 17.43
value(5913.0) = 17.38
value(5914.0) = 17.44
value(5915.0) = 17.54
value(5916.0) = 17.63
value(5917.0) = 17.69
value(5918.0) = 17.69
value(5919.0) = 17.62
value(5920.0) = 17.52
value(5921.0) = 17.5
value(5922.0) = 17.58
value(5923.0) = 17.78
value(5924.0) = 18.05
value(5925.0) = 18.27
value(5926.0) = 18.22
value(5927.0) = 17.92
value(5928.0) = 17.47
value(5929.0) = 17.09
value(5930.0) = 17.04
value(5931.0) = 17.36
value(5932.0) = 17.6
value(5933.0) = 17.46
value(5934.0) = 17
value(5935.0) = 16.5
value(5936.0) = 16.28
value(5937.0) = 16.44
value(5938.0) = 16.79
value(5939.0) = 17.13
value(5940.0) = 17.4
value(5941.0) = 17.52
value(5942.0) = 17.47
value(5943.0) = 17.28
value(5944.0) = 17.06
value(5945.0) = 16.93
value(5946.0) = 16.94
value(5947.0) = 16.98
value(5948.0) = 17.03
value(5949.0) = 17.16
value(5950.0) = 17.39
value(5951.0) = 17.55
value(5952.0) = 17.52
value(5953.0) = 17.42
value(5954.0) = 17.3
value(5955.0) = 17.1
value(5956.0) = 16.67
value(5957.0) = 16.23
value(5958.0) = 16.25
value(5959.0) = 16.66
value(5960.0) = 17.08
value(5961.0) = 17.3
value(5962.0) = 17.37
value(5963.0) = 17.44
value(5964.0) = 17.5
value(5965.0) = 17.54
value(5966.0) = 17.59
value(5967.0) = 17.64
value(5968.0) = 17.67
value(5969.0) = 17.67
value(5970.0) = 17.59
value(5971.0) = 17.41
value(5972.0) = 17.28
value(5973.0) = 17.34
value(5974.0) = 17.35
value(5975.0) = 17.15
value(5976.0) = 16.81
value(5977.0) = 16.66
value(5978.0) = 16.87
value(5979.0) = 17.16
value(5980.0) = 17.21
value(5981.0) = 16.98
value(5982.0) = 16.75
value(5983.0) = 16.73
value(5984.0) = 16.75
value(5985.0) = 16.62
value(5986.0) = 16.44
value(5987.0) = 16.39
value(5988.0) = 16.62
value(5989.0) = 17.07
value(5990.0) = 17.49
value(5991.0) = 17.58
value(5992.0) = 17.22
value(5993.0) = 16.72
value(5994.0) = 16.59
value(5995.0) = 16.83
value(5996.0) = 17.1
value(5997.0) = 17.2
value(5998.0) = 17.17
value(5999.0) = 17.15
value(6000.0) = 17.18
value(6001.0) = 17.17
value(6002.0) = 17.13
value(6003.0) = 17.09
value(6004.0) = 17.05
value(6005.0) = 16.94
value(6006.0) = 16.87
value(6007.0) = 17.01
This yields 3.5 AA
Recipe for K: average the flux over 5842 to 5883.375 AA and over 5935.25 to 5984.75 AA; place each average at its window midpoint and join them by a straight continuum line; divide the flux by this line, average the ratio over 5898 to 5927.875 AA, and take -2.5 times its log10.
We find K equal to 0.02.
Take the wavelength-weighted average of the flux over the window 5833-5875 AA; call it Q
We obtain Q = 17.9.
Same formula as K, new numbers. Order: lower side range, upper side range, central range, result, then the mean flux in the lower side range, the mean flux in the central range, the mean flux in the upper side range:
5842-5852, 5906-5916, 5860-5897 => 0.078 mag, 18.1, 16.6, 17.6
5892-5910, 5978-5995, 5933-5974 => -0.048 mag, 15.7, 17.2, 16.9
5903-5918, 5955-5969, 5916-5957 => -0.003 mag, 17.3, 17.3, 17.2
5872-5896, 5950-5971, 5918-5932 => -0.060 mag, 16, 17.6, 17.3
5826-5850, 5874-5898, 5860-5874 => -0.072 mag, 18.3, 17.9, 15.8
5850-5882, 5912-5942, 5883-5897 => 0.178 mag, 17.7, 14.9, 17.4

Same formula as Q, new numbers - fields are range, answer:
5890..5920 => 16.2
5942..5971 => 17.2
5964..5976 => 17.4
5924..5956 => 17.2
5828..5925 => 17.2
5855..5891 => 17.1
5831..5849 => 18.3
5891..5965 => 16.9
